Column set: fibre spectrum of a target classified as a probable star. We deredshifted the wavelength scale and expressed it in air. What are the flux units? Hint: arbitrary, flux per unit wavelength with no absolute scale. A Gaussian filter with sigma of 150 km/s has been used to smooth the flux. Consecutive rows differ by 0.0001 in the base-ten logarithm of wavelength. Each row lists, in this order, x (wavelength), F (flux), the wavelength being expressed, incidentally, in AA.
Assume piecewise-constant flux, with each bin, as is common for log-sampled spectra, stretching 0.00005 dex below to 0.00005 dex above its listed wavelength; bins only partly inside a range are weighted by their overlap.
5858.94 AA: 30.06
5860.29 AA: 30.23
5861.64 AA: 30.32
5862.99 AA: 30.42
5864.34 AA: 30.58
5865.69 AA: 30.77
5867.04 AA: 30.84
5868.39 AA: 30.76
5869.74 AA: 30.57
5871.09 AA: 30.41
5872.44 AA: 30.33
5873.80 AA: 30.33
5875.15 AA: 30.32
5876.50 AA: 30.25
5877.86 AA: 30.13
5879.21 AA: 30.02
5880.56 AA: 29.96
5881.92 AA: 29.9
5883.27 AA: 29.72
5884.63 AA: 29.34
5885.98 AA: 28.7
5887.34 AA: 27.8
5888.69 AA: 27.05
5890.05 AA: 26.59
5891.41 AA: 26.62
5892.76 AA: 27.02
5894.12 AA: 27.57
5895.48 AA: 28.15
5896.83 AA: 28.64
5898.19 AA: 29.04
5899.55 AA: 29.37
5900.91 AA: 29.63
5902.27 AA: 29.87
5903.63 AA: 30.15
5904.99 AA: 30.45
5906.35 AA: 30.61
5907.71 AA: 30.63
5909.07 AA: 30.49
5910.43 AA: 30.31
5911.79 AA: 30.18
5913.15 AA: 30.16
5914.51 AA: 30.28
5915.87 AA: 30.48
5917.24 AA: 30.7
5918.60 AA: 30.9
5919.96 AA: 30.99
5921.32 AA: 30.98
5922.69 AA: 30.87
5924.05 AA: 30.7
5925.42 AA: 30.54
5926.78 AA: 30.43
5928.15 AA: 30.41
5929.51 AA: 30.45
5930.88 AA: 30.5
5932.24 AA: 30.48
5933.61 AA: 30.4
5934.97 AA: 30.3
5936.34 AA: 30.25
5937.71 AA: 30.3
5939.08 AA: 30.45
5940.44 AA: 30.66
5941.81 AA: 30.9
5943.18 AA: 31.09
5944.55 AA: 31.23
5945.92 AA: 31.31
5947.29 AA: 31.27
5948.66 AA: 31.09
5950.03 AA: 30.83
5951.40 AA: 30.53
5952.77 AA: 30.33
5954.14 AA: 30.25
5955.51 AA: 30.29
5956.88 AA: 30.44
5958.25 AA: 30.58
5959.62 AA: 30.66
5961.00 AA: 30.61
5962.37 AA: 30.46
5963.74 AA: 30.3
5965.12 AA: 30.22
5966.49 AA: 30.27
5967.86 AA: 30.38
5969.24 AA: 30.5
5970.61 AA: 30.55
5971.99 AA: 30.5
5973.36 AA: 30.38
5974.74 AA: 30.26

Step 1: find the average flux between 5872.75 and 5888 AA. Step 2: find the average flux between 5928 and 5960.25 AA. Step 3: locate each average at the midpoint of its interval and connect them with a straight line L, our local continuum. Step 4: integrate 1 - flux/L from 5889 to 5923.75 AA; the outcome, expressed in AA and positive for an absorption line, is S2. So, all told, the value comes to 0.5 AA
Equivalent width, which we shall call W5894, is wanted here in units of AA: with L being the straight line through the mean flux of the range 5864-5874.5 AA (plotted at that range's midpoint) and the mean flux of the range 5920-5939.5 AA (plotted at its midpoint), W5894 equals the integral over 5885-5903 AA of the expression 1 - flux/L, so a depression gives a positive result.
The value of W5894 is 1.40 AA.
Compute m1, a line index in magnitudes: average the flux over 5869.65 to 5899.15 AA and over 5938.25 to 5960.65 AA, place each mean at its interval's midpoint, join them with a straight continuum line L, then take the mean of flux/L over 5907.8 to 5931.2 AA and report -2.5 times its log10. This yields -0.02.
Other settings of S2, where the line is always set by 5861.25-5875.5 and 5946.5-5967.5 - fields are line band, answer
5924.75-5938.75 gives 0.1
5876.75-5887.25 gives 0.3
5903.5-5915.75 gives 0.1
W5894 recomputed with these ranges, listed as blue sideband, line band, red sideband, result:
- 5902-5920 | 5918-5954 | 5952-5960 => -0.3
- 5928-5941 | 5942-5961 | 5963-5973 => -0.2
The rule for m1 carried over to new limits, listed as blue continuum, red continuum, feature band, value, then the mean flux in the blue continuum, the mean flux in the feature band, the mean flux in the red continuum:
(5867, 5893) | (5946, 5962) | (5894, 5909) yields 0.01 mag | 29.3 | 29.6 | 30.7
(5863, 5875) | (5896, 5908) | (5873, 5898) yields 0.05 mag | 30.6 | 28.8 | 29.8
